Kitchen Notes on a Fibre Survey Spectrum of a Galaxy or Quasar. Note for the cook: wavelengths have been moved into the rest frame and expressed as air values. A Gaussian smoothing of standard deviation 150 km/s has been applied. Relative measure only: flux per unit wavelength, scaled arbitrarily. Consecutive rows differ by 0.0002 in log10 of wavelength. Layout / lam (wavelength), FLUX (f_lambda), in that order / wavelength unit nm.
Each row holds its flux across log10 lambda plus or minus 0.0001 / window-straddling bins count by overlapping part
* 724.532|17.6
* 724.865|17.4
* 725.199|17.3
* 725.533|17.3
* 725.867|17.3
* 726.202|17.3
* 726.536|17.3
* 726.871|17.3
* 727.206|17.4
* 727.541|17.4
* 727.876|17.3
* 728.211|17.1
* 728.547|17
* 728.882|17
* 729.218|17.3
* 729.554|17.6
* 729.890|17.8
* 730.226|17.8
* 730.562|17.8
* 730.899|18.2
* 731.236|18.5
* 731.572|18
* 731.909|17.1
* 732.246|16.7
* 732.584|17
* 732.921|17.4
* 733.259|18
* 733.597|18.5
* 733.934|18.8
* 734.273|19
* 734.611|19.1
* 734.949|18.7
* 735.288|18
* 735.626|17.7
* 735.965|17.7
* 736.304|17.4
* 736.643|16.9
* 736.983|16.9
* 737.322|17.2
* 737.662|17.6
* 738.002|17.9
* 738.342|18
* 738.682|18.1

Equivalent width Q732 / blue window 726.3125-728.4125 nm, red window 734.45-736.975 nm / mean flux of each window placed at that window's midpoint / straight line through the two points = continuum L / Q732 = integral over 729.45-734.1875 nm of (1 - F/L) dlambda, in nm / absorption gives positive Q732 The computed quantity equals -0.06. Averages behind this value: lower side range 17.3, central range 17.8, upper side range 17.9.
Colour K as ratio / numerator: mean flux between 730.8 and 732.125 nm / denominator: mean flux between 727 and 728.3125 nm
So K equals 1.03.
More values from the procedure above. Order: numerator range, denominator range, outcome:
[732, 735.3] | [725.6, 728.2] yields 1.05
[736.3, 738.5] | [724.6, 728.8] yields 1.01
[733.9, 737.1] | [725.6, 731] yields 1.03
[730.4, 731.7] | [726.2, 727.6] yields 1.05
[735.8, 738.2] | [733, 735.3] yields 0.94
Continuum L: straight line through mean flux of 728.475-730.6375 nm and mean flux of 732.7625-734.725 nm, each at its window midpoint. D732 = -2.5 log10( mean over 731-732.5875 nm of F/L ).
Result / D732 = 0.03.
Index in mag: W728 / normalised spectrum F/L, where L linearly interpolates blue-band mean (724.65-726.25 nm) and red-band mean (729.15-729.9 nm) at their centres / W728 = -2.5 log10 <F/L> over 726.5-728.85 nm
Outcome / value 0.01 mag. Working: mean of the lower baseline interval 17.3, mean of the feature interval 17.2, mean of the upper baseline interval 17.6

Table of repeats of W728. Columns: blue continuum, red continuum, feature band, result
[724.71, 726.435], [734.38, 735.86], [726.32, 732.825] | 0.019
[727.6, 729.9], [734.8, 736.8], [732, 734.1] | -0.010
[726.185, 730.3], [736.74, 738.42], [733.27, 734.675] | -0.079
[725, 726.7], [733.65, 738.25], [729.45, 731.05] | -0.017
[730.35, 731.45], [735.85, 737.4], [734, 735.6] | -0.067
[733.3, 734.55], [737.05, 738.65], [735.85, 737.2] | 0.050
